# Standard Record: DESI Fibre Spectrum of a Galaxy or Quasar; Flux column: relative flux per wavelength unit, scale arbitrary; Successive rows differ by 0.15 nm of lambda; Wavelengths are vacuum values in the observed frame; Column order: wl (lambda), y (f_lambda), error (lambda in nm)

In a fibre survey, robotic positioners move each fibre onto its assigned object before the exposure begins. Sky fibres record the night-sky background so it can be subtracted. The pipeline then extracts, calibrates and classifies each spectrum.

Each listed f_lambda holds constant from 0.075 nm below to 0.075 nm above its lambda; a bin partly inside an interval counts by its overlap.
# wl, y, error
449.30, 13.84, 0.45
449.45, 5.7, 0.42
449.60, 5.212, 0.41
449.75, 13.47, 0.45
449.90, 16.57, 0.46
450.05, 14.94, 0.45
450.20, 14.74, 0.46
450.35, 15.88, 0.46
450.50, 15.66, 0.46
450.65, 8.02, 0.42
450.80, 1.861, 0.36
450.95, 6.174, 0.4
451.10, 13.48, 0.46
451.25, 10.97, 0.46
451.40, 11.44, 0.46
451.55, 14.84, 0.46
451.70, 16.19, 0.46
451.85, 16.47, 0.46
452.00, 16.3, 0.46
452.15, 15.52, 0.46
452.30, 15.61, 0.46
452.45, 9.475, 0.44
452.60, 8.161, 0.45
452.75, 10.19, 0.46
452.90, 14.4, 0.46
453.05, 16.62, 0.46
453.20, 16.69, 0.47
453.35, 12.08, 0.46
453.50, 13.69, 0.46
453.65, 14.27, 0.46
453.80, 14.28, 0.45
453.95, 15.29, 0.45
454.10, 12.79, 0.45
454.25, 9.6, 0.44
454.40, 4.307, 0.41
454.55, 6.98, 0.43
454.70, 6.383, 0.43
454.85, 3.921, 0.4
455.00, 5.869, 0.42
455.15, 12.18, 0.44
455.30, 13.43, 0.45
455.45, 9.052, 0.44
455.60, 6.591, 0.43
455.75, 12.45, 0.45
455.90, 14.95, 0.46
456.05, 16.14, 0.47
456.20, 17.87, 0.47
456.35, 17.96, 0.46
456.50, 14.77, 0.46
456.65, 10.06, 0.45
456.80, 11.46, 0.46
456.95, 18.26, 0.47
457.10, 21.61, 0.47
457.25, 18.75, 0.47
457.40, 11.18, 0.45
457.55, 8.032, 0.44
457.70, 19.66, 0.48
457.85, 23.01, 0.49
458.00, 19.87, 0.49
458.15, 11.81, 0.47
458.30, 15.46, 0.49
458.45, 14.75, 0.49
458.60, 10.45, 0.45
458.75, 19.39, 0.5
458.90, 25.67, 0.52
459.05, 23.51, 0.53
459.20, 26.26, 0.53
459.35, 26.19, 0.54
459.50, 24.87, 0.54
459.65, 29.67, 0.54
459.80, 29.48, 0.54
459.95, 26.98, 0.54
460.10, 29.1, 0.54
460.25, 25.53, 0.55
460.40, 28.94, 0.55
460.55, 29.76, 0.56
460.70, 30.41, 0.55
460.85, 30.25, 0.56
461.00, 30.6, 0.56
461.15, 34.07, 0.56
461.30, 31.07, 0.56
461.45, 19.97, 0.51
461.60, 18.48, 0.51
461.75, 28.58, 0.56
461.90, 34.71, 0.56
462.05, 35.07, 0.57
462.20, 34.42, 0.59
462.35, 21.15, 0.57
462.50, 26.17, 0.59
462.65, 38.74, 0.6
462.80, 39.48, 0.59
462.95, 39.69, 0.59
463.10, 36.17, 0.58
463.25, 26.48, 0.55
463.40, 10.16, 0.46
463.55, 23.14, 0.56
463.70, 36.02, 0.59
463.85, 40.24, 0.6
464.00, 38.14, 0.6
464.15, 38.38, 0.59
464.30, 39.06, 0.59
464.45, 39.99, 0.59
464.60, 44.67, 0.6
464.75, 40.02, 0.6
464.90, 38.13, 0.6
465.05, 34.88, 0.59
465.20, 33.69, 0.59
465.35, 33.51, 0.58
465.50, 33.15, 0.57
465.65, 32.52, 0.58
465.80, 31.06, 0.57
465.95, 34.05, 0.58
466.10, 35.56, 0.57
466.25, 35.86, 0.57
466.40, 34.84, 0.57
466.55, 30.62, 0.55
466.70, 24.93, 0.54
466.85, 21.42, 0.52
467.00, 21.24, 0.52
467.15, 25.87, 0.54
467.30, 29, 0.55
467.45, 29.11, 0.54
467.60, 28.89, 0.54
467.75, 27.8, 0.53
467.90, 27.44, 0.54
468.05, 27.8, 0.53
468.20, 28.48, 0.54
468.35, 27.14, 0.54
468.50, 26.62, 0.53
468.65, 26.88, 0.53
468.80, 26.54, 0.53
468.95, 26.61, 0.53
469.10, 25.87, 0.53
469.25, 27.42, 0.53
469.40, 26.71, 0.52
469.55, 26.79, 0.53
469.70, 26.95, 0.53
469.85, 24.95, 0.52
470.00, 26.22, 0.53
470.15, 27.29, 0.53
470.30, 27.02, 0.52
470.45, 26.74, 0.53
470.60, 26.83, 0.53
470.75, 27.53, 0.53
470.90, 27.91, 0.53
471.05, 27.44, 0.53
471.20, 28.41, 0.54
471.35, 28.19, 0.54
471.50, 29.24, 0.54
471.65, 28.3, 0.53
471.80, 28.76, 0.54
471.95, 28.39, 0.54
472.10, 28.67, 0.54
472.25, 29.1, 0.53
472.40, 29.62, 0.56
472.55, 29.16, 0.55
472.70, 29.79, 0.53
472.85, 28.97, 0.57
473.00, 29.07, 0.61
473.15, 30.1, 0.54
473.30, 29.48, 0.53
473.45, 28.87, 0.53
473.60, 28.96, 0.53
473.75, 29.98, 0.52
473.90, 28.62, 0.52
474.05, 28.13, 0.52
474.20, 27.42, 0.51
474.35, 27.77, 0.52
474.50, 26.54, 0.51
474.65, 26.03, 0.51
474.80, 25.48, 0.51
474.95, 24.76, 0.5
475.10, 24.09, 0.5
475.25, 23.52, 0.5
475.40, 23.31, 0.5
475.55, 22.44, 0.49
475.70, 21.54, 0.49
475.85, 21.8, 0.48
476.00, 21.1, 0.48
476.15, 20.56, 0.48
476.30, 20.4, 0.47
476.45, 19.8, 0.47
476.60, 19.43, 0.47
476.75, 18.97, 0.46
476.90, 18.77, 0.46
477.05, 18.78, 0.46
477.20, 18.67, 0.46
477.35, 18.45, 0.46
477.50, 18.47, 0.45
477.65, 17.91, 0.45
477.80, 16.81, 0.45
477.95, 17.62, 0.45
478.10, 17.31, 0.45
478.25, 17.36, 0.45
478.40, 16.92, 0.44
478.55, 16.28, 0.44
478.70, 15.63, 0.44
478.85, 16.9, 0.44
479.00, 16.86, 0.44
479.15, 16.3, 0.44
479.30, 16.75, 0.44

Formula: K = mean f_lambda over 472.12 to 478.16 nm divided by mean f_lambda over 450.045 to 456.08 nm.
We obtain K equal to 2.03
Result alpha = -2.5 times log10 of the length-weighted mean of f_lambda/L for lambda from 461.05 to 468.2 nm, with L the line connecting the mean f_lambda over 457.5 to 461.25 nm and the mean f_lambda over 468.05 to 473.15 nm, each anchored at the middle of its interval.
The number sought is -0.23 mag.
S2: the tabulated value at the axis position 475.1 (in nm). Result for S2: 24.09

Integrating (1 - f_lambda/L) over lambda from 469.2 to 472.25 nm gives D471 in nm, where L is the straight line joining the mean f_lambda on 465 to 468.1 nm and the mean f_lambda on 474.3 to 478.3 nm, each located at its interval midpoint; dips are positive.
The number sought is -0.16 nm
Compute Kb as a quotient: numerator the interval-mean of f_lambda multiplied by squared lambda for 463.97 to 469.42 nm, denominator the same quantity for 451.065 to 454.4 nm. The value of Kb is 2.48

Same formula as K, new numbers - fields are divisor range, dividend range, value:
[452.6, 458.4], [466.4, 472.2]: 2.07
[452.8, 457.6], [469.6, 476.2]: 2.14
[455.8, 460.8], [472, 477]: 1.25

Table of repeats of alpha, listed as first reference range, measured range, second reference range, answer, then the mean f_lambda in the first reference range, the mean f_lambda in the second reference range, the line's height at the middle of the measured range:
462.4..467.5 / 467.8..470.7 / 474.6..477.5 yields 0.058 mag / 32.8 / 21.4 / 28.4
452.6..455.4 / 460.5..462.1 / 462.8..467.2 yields -0.144 mag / 11.2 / 33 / 25.7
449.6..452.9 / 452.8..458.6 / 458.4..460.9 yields 0.403 mag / 12.5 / 25.4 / 19.4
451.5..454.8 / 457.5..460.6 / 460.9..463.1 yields 0.130 mag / 12.7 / 31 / 24.9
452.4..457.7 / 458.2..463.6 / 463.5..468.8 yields -0.188 mag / 12.4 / 32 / 22.7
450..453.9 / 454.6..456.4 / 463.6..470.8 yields 0.467 mag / 13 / 30.6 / 17.1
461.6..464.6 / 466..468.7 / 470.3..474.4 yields 0.093 mag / 32.9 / 28.5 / 30.9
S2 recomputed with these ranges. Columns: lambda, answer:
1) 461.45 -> 19.97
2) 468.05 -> 27.8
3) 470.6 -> 26.83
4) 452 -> 16.3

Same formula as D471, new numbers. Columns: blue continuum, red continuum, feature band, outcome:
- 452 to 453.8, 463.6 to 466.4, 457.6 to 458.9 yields 0.356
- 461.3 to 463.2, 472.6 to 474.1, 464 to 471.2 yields 0.018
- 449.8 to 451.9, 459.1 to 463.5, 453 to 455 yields 0.717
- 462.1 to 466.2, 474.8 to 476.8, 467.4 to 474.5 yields -0.328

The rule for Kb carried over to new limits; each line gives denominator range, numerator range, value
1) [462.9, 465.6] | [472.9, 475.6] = 0.81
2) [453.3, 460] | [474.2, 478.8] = 1.44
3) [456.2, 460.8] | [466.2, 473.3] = 1.40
